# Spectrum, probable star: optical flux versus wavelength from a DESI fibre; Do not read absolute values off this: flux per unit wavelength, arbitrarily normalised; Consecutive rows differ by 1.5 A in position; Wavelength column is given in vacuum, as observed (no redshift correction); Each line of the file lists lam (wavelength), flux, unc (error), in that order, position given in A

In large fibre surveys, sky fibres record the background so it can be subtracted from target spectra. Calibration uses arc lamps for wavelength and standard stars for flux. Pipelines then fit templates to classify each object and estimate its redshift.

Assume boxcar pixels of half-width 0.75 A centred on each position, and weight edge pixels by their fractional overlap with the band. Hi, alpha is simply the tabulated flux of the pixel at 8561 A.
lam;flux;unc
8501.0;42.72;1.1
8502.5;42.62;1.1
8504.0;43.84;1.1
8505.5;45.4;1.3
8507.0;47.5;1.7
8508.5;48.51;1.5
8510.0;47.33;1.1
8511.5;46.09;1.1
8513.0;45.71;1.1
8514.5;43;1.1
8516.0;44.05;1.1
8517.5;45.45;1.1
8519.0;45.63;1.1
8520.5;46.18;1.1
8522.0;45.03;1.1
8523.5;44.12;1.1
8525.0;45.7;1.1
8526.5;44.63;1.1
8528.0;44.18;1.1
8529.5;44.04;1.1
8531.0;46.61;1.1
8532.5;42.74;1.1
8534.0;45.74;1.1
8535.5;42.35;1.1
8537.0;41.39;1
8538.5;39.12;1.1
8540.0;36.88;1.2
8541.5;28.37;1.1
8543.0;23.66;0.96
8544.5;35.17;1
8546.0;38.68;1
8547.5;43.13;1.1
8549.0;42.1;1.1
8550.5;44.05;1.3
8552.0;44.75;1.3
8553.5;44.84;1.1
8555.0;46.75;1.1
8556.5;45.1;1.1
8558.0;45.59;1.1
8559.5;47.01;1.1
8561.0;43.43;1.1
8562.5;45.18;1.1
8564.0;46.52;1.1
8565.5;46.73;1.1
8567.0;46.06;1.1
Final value 43.43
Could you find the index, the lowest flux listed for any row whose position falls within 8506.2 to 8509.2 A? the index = 47.5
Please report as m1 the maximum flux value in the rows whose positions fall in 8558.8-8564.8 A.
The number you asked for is 47.01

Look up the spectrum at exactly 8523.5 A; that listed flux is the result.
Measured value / 44.12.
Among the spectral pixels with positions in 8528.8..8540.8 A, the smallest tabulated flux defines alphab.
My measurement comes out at 36.88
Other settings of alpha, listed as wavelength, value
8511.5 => 46.09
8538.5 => 39.12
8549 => 42.1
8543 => 23.66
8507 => 47.5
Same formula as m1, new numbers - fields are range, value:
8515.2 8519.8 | 45.63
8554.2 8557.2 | 46.75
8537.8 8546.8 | 39.12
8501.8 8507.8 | 47.5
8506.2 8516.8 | 48.51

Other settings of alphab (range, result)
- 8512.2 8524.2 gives 43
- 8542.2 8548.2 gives 23.66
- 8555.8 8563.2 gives 43.43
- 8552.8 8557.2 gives 44.84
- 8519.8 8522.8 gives 45.03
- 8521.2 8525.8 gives 44.12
